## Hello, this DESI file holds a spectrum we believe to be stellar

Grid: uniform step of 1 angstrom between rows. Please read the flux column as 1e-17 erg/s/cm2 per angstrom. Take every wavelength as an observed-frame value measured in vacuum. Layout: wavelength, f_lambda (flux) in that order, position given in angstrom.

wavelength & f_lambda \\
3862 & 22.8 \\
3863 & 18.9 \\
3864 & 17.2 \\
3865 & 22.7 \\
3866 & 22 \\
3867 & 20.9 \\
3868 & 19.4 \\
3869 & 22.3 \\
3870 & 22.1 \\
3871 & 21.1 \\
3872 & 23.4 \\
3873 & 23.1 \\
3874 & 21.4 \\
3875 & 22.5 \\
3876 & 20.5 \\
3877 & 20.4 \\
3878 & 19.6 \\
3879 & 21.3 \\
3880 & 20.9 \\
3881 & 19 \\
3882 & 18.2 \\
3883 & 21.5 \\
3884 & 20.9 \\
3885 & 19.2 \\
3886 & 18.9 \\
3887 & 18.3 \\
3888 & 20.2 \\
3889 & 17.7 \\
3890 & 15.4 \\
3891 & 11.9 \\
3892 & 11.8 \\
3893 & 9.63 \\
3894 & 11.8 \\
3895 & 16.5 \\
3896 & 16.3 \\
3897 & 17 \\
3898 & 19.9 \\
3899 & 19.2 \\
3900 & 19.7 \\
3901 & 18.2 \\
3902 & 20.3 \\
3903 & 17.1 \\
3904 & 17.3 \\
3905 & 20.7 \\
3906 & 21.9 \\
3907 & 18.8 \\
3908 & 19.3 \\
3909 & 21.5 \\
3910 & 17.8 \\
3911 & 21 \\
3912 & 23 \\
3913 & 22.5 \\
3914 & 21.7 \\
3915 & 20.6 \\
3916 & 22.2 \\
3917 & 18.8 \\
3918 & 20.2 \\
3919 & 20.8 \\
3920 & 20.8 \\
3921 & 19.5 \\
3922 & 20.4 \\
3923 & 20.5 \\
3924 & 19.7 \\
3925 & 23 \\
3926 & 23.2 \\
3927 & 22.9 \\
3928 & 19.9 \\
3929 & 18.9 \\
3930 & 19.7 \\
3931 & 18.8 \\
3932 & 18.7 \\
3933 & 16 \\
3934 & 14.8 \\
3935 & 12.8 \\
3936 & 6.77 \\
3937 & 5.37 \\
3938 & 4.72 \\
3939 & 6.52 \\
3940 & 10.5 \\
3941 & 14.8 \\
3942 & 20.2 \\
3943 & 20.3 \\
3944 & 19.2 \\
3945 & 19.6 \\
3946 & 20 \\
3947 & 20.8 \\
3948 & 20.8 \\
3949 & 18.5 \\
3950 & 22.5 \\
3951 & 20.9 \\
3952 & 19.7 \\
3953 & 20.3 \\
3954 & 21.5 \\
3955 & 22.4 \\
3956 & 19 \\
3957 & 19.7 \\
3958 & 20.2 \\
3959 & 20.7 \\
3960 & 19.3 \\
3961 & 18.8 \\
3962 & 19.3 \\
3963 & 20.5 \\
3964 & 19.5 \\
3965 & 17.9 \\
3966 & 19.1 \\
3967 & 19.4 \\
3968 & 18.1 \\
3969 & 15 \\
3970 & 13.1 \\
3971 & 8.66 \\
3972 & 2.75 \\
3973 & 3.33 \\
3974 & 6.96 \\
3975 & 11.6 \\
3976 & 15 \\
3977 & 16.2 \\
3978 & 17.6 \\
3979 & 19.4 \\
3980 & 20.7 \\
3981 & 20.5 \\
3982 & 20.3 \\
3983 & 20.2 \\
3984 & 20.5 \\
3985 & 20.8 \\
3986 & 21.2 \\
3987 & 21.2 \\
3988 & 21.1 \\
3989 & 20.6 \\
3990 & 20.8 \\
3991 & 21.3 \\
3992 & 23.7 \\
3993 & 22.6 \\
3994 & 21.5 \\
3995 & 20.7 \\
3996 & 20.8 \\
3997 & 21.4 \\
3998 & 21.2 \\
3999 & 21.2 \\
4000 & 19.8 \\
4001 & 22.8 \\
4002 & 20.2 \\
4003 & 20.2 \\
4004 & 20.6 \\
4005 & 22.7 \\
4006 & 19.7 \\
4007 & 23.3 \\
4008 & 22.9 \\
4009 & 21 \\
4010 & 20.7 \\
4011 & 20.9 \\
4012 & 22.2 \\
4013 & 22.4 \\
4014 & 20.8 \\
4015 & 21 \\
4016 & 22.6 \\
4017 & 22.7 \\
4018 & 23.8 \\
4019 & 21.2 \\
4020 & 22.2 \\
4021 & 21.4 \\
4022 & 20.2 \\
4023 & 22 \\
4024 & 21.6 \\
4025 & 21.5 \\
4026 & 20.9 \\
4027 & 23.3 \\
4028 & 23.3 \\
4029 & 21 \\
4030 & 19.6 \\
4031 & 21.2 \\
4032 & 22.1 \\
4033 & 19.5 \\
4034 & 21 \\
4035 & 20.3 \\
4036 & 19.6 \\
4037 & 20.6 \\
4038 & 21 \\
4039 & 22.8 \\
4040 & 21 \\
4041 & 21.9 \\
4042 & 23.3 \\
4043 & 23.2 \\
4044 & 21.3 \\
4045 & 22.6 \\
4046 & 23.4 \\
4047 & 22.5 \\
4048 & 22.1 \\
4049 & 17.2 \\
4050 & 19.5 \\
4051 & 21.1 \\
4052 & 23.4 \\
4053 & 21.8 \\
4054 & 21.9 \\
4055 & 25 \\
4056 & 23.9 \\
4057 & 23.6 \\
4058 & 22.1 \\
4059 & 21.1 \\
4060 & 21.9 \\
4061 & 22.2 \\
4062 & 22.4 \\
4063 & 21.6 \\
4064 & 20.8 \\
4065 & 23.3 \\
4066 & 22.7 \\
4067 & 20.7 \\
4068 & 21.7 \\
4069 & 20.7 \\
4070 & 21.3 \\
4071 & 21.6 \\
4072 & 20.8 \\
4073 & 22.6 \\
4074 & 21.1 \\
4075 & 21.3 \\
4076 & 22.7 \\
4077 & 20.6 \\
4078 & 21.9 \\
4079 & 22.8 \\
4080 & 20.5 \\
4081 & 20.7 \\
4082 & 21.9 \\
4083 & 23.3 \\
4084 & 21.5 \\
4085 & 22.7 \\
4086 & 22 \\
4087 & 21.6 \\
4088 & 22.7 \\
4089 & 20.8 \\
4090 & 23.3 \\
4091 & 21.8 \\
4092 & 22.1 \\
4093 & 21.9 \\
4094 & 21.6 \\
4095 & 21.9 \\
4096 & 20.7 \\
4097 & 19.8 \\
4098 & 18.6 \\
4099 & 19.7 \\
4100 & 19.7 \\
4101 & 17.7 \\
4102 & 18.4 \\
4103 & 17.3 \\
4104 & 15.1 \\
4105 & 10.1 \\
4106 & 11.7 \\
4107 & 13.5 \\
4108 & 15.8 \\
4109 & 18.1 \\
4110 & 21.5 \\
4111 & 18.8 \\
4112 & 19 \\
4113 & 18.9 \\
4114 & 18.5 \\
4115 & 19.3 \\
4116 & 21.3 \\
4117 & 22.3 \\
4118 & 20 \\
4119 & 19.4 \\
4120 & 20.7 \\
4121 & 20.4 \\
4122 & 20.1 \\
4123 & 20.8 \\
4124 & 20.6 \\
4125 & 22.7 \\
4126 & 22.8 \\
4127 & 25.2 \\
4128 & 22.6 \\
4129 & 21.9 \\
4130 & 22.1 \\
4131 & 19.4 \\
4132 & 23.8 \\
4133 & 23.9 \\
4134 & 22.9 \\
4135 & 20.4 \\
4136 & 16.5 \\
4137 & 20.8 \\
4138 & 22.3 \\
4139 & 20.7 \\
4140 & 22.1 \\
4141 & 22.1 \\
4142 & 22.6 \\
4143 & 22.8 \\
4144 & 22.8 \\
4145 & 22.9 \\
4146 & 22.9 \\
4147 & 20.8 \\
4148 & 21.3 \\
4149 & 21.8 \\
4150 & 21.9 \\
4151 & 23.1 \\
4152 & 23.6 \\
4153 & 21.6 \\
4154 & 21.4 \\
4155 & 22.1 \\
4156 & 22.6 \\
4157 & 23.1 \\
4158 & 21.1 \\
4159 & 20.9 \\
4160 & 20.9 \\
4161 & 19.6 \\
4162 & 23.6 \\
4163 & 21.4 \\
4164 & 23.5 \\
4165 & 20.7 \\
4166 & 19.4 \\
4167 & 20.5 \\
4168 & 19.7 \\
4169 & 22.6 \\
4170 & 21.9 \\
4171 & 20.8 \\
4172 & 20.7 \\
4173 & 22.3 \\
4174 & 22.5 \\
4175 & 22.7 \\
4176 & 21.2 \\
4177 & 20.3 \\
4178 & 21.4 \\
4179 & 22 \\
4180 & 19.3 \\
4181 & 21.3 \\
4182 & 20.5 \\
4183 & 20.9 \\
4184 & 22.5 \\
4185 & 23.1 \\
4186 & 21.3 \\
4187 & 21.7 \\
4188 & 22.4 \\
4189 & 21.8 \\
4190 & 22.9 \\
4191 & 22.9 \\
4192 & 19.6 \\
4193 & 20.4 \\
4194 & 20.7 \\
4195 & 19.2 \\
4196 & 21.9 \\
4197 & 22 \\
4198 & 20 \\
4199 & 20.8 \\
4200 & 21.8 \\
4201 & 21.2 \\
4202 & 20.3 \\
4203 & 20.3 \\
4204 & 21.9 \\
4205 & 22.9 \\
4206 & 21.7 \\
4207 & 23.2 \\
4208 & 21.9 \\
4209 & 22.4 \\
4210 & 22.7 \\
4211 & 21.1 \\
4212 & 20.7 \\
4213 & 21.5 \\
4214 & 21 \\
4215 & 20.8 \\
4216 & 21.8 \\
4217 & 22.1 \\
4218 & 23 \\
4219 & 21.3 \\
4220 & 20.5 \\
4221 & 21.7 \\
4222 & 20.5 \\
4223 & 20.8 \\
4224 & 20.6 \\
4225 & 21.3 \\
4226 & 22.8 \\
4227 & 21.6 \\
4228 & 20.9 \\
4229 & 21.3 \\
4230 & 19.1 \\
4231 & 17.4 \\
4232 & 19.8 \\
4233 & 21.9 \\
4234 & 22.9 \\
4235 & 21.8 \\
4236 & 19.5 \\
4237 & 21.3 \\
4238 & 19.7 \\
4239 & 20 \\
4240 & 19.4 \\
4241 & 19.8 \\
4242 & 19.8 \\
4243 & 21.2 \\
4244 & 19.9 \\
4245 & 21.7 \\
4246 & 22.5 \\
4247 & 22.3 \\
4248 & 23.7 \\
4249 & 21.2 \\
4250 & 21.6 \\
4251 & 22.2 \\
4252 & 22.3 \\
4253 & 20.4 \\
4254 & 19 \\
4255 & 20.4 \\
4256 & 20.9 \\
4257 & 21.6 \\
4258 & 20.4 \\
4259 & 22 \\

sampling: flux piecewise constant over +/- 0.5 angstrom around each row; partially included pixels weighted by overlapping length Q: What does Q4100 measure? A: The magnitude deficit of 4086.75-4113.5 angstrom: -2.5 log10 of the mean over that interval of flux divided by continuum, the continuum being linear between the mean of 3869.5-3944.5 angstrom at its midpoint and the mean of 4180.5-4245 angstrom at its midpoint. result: 0.07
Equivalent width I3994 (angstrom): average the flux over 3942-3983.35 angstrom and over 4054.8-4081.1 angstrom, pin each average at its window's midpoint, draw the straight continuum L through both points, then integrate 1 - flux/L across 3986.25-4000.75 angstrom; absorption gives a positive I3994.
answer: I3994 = -1.8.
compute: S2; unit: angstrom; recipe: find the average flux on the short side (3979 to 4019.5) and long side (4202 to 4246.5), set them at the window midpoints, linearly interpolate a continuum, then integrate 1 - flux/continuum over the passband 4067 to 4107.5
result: 1.8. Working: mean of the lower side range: 21.3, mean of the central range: 20.3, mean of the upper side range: 21.1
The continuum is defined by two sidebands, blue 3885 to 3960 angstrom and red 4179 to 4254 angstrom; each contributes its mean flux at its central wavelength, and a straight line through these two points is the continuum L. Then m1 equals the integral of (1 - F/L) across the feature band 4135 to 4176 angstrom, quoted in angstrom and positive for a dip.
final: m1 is -2.0 angstrom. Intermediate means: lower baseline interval 18.3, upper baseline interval 21.2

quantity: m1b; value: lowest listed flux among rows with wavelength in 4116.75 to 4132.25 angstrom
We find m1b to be 19.4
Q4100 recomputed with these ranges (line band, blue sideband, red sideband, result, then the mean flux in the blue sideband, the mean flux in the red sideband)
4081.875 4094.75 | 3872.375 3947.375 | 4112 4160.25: -0.063 mag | 18.3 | 21.5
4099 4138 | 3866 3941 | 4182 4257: 0.041 mag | 18.5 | 21.2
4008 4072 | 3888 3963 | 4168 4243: -0.116 mag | 18.3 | 21.2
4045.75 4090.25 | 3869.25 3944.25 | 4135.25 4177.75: -0.071 mag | 18.4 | 21.6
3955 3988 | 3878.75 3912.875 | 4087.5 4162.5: 0.112 mag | 18.3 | 20.7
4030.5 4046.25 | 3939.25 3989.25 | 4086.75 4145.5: -0.130 mag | 17.9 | 20.3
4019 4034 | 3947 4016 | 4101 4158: -0.090 mag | 19.3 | 20.5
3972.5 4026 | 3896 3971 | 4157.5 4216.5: -0.049 mag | 18.6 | 21.4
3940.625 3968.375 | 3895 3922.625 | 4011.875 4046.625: 0.040 mag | 19.8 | 21.7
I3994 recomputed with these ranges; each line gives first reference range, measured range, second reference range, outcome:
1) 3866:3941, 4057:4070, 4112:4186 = -0.9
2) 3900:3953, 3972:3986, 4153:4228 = 2.3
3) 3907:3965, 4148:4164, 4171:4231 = -0.8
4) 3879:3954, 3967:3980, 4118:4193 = 4.2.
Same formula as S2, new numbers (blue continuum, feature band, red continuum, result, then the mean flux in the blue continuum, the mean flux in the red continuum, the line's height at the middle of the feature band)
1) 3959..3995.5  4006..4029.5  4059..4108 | -3.7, 17.8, 20.5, 18.8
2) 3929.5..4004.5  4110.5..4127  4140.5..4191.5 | 0.3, 17.9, 21.8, 20.8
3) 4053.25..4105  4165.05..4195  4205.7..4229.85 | 0.2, 21.3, 21.5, 21.4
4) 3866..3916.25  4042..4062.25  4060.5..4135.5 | -1.8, 19.3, 20.6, 20.4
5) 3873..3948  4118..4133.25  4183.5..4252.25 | -0.9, 18.3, 21.3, 20.4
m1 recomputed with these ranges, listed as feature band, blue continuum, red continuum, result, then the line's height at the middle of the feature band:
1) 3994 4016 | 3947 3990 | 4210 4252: -3.4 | 18.5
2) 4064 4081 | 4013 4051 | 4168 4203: -0.1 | 21.5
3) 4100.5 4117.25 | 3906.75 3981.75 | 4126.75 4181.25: 2.8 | 20.9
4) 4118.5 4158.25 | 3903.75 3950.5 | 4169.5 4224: -1.9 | 20.8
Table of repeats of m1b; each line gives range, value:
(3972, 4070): 2.75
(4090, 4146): 10.1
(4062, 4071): 20.7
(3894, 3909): 11.8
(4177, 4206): 19.2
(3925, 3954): 4.72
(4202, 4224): 20.3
